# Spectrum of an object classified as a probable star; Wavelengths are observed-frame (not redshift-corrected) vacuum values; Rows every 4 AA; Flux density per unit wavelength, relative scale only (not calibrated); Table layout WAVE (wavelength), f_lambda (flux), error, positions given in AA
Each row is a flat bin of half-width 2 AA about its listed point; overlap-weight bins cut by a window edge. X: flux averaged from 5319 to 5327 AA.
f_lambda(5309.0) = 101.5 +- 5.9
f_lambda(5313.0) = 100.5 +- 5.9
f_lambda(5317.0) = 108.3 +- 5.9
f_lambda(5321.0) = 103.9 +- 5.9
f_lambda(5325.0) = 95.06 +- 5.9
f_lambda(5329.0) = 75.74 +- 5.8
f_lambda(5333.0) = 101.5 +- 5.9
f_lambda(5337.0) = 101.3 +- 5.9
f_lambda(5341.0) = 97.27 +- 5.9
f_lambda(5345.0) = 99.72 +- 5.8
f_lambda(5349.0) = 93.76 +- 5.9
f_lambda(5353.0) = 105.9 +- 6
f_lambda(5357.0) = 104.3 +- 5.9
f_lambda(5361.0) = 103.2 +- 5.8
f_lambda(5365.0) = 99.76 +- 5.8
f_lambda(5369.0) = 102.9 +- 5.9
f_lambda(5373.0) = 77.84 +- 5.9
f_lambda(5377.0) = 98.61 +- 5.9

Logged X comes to 99.5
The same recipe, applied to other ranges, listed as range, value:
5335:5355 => 99.6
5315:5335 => 96.9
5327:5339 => 92.8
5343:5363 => 101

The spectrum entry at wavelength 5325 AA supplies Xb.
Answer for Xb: 95.06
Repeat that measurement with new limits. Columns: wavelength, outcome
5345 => 99.72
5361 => 103.2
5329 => 75.74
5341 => 97.27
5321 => 103.9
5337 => 101.3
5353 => 105.9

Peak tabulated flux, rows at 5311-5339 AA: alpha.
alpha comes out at 108.3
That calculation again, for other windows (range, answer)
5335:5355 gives 105.9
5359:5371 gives 103.2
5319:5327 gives 103.9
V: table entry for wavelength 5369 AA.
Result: 102.9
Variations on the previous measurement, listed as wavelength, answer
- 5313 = 100.5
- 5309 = 101.5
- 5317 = 108.3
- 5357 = 104.3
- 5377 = 98.61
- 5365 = 99.76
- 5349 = 93.76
